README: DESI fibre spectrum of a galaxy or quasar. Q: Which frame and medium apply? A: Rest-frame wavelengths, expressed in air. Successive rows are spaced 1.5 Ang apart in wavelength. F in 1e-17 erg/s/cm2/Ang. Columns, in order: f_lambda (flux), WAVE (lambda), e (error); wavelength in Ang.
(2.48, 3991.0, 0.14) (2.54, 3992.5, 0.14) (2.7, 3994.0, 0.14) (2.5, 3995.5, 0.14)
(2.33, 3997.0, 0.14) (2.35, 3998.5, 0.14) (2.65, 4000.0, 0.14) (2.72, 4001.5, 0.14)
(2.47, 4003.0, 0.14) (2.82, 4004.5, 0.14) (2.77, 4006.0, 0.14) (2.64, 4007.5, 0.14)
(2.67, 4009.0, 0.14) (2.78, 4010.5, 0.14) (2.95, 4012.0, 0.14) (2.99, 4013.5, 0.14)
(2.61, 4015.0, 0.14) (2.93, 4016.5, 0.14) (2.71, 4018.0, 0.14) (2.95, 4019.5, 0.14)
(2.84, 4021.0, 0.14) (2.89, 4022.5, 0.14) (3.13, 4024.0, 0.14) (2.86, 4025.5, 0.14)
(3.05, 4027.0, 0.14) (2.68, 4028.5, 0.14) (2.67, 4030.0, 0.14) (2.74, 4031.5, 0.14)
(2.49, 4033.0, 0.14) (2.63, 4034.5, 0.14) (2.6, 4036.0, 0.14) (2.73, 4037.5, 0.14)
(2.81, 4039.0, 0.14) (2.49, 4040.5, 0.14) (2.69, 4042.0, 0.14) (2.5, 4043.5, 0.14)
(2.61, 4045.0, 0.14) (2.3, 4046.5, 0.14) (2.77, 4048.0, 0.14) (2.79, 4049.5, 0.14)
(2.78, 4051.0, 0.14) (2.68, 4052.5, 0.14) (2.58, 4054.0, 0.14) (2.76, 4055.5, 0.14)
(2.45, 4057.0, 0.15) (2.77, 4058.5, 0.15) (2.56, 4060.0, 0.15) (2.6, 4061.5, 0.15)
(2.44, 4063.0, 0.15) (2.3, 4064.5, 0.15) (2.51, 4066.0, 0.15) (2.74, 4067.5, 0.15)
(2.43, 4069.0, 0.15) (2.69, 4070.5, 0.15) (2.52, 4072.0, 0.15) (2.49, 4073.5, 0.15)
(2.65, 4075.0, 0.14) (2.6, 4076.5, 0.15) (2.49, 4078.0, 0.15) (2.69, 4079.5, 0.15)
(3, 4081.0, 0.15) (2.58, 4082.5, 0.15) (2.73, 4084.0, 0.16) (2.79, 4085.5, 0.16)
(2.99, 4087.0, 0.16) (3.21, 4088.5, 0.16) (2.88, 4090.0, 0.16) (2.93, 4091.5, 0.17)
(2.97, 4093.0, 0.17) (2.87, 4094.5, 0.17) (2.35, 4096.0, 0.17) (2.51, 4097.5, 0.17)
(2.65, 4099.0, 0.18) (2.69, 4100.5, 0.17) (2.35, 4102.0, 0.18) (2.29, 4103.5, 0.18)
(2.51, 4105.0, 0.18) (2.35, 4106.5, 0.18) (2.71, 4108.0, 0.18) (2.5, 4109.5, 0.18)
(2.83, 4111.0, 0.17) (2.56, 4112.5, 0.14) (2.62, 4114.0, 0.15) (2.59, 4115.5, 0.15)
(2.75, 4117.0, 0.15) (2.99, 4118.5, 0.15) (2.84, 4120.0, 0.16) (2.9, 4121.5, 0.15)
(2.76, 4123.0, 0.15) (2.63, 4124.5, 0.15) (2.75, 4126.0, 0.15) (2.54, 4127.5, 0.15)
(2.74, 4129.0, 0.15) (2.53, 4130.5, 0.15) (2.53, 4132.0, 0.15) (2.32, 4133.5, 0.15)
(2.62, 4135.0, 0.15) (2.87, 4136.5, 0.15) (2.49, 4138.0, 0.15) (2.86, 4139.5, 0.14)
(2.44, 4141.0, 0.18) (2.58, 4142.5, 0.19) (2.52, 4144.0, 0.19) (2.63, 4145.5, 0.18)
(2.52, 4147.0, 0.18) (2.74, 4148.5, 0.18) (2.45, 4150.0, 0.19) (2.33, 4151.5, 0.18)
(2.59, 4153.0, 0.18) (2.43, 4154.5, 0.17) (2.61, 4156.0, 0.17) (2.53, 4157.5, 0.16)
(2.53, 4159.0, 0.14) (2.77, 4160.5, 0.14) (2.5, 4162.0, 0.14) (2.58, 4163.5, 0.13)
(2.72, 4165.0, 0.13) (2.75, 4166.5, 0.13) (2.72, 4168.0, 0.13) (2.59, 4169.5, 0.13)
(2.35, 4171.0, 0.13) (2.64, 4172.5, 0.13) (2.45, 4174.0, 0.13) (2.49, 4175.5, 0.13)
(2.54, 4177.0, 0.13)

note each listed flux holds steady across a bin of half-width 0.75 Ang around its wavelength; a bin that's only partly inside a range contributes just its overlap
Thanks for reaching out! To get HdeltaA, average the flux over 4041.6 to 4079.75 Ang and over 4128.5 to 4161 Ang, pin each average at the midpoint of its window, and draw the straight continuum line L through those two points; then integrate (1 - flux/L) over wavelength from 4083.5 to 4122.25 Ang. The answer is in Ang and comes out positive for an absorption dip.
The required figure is -1.88 Ang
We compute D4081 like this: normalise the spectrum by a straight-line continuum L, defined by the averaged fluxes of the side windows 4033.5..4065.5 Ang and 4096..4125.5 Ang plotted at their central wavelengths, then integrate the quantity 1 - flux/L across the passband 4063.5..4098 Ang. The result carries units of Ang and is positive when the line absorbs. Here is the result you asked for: -1.0 Ang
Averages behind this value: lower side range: 2.61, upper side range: 2.63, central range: 2.69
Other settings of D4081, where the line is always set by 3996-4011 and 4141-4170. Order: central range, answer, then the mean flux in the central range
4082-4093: -1.2 Ang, 2.89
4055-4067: 0.2 Ang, 2.55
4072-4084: -0.2 Ang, 2.64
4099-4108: 0.4 Ang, 2.48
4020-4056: -1.5 Ang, 2.71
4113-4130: -0.9 Ang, 2.73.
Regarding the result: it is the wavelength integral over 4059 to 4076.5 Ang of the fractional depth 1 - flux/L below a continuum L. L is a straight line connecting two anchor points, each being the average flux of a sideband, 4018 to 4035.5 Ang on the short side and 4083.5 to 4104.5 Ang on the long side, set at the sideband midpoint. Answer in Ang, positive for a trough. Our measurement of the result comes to 1.3 Ang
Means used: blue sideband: 2.8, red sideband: 2.73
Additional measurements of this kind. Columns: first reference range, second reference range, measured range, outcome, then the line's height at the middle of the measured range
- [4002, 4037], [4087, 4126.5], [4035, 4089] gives 1.8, 2.74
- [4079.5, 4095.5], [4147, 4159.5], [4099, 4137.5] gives 1.1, 2.71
